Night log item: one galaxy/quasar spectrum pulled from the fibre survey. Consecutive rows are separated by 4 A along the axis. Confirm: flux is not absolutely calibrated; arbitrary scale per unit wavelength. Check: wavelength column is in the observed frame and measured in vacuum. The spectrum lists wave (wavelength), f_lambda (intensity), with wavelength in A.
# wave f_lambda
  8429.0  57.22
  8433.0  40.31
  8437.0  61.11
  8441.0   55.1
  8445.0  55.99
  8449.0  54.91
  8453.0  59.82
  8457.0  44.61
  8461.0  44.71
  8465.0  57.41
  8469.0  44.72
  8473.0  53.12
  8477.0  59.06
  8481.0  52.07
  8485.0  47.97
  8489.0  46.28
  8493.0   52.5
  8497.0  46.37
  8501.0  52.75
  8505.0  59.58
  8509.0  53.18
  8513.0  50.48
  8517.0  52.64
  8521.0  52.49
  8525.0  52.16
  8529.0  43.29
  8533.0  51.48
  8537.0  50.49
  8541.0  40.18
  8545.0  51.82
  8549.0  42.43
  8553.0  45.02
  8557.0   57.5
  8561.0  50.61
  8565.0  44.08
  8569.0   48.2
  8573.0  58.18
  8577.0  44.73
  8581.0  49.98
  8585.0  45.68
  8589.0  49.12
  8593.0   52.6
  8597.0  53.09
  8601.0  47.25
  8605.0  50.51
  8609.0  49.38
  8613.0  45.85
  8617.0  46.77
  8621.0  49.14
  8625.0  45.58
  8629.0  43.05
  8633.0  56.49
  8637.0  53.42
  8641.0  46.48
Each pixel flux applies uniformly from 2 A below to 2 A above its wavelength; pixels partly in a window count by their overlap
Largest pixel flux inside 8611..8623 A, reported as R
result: 49.14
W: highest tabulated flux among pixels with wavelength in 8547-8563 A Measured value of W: 57.5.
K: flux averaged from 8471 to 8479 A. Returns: 56.1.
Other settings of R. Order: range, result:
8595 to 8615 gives 53.09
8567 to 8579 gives 58.18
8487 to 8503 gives 52.75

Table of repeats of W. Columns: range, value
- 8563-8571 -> 48.2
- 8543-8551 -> 51.82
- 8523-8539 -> 52.16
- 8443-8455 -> 59.82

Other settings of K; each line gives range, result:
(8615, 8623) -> 48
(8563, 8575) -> 50.2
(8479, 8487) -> 50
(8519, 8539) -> 50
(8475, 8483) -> 55.6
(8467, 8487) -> 51.4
